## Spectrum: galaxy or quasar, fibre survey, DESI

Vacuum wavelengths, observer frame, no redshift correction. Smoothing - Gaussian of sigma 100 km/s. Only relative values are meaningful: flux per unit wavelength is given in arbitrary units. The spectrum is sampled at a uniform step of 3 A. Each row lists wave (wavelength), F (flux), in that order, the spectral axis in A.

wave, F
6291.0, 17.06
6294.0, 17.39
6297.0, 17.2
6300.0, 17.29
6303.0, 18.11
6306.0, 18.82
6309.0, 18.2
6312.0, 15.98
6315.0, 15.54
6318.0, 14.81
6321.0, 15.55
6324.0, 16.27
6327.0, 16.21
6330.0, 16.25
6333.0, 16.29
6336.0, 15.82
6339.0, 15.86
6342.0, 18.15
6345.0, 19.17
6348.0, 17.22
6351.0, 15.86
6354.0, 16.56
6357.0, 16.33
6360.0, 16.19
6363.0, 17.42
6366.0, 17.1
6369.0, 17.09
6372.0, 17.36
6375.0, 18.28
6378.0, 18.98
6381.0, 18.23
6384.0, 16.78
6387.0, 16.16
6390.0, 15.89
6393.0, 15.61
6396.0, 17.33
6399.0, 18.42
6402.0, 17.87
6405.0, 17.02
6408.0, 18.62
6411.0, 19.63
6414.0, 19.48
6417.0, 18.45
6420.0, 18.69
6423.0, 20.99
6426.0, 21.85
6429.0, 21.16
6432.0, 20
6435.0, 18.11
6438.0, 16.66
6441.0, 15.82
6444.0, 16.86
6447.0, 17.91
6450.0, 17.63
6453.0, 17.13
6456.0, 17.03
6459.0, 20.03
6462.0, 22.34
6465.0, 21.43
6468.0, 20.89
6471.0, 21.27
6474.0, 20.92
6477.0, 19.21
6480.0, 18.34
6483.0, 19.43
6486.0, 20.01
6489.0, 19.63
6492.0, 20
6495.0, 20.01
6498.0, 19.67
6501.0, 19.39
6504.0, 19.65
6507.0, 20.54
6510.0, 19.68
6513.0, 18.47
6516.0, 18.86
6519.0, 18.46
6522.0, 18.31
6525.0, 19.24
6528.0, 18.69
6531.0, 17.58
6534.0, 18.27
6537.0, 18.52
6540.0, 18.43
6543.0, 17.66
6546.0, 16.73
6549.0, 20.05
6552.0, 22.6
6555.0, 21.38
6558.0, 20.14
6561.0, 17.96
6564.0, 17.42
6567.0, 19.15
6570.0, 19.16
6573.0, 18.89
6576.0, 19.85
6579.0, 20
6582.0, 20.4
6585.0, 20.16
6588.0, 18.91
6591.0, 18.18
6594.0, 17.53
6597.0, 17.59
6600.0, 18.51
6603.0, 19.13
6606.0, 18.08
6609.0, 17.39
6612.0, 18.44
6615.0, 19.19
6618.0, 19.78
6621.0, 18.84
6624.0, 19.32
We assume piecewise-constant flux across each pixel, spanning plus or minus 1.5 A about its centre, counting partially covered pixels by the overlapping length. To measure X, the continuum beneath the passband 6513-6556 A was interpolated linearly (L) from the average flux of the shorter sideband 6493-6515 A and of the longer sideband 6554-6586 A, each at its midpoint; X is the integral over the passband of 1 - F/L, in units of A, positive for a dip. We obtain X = 1.5 A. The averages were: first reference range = 19.6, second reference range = 19.5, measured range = 18.9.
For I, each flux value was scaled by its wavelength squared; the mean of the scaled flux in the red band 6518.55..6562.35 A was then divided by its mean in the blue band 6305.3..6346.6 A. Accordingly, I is 1.22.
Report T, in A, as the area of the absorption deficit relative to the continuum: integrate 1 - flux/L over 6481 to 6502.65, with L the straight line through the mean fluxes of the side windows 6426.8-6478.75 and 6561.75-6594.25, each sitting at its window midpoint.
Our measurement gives -0.7 A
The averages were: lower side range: 19.1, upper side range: 19.1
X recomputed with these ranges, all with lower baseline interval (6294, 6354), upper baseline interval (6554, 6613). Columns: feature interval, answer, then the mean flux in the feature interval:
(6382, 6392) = 0.55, 16.3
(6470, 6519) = -3.97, 19.6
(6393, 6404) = -0.09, 17.5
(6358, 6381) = -0.48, 17.5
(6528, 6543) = 0.25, 18.2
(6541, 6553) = -0.31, 19.1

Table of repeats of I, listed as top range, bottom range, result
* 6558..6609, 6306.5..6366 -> 1.23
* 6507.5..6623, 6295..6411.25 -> 1.18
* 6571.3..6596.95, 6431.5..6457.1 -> 1.15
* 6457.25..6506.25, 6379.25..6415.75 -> 1.17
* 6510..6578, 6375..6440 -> 1.08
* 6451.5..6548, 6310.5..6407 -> 1.20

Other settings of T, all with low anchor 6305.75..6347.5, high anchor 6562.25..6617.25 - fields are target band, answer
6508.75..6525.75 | -0.6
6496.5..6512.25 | -1.4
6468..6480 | -1.6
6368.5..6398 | -0.2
